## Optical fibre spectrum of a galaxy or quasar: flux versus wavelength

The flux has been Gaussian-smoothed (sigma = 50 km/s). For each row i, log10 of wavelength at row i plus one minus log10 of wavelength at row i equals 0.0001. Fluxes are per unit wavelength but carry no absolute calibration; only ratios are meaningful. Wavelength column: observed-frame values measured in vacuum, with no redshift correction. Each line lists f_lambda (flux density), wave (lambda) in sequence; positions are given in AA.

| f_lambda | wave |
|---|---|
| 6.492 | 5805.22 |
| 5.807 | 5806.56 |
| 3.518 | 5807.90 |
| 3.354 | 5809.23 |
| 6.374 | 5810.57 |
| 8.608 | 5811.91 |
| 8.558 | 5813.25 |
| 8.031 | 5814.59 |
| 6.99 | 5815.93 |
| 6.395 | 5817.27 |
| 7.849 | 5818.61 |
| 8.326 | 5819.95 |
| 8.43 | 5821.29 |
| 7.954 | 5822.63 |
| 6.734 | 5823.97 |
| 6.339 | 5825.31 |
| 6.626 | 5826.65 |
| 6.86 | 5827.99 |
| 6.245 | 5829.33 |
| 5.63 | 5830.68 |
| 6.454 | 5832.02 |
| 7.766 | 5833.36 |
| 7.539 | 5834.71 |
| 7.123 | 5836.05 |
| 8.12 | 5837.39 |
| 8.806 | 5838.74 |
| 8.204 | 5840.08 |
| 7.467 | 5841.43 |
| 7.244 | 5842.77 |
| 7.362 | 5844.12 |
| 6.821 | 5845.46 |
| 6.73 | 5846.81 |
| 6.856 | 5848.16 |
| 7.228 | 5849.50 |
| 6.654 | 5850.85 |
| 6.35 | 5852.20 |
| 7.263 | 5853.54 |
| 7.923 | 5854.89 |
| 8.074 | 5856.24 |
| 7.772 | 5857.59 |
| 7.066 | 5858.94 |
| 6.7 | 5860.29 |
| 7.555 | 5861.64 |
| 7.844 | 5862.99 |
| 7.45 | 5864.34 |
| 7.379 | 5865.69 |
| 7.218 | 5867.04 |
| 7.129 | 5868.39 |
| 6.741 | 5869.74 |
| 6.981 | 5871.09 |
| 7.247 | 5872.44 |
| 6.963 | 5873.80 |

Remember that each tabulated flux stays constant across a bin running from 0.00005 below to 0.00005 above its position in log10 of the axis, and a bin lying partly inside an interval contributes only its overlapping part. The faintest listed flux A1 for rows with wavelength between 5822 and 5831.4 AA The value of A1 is 5.63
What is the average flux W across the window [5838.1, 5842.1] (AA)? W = 8.16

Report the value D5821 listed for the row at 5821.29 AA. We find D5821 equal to 8.43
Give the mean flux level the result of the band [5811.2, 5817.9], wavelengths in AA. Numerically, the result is 7.71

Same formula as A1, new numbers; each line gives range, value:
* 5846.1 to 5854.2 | 6.35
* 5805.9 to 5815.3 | 3.354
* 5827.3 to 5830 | 6.245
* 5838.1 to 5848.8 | 6.73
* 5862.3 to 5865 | 7.45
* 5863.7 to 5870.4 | 6.741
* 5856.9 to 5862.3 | 6.7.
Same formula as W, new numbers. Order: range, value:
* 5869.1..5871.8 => 6.88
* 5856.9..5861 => 7.18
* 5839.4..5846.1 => 7.43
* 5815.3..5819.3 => 7.08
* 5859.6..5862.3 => 7.12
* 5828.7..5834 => 6.52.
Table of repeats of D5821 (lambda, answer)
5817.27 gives 6.395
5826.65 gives 6.626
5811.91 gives 8.608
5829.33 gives 6.245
